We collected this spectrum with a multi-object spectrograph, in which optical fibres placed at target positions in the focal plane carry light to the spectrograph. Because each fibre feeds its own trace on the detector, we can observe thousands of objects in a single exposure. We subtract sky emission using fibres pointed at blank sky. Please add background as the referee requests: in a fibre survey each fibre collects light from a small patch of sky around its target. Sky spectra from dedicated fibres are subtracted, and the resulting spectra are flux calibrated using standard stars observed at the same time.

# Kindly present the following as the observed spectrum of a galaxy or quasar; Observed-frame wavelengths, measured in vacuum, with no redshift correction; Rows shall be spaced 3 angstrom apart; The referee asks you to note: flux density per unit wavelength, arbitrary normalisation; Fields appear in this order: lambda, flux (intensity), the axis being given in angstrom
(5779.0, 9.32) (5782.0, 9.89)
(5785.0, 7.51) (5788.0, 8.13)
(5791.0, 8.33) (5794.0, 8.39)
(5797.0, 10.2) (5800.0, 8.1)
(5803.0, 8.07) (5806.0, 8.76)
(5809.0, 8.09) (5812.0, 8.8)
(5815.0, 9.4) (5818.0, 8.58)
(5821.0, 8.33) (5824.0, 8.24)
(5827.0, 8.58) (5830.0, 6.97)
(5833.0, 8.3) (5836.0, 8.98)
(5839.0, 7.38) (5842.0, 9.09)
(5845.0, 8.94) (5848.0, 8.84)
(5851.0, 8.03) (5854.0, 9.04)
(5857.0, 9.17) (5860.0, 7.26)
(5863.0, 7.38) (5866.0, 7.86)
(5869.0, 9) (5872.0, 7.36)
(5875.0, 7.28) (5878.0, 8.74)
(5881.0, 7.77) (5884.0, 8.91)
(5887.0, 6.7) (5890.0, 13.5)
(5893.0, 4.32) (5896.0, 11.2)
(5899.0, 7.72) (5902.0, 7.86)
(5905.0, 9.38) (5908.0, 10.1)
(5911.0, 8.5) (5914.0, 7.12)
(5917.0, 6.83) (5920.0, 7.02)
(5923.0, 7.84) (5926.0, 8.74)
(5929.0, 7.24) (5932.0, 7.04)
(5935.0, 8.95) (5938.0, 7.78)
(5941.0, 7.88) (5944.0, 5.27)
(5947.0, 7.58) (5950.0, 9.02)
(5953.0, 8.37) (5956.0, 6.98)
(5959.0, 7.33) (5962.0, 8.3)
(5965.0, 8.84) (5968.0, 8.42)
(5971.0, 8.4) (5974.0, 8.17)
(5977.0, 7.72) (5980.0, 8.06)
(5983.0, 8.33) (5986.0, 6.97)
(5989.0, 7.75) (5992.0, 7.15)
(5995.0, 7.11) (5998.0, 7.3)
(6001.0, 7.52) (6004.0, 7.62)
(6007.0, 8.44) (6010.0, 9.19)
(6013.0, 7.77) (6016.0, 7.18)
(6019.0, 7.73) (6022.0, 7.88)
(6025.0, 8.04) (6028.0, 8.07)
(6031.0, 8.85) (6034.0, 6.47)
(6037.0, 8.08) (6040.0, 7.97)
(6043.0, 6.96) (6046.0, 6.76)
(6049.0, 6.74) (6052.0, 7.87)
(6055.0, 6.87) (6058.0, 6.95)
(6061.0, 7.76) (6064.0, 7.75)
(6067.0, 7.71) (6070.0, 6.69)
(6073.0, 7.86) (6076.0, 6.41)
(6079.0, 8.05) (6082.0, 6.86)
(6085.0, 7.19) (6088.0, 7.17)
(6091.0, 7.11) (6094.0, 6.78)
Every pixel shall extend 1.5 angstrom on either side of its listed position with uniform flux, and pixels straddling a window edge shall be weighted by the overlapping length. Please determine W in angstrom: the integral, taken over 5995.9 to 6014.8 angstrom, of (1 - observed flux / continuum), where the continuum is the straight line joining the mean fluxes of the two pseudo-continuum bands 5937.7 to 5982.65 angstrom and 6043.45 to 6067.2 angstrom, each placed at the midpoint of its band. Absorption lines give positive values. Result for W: -0.9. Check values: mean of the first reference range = 7.89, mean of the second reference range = 7.26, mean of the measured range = 7.93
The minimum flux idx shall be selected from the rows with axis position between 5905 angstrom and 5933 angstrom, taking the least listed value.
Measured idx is 6.83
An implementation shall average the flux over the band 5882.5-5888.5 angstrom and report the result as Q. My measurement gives 7.8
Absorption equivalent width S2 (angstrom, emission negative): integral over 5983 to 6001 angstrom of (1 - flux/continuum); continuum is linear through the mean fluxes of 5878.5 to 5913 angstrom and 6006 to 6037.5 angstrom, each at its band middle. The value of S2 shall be 1.7 angstrom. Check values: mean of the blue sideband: 8.7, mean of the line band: 7.37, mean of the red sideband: 7.96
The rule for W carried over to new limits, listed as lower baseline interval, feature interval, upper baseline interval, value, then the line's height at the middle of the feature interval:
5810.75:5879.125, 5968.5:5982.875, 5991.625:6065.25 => -0.59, 7.81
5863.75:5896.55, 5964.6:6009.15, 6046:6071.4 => -0.92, 7.69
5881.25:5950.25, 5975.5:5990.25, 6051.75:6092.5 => -0.04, 7.74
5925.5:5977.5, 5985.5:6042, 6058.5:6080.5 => -0.77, 7.65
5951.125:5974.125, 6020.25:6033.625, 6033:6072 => -0.94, 7.53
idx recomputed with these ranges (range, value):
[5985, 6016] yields 6.97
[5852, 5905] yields 4.32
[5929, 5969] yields 5.27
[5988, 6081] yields 6.41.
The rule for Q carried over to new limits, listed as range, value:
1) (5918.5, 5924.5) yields 7.43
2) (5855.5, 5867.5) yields 7.92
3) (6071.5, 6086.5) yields 7.27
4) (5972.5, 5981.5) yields 7.98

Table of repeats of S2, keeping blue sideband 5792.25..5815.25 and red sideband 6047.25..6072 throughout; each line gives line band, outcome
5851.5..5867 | 0.4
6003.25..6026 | -1.4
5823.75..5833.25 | 0.7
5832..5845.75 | 0.0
